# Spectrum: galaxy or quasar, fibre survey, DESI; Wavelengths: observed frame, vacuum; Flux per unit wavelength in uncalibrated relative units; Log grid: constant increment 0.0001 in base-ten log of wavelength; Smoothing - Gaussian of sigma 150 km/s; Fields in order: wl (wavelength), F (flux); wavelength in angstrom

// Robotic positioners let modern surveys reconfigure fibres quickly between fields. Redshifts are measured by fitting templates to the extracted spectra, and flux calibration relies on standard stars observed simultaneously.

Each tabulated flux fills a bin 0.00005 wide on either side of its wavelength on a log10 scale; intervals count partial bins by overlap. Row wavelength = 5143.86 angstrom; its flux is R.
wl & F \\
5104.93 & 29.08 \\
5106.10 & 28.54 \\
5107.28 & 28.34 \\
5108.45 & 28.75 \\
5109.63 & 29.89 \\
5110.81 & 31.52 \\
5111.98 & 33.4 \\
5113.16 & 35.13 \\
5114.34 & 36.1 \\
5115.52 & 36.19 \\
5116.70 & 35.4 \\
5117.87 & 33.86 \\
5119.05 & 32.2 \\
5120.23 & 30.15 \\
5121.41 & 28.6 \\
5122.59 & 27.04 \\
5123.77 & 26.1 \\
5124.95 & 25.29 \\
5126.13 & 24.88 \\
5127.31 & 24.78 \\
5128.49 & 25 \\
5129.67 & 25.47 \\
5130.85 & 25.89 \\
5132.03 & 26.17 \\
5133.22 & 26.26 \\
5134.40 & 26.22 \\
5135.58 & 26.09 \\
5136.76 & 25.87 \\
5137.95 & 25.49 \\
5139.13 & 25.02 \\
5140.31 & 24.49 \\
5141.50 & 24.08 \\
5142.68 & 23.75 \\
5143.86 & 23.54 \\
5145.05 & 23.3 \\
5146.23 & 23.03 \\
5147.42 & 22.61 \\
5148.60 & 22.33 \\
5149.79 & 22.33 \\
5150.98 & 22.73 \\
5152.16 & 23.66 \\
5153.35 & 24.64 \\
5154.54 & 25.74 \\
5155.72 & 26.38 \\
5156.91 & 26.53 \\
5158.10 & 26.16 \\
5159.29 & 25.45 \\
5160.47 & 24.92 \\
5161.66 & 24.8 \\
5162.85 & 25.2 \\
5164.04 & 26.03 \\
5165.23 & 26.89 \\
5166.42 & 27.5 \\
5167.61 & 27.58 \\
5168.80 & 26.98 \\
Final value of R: 23.54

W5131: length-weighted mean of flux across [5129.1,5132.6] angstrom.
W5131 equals 25.9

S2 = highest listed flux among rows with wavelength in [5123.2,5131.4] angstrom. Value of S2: 26.1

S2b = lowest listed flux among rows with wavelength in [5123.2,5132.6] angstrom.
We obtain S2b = 24.78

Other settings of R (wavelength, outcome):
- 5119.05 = 32.2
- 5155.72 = 26.38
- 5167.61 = 27.58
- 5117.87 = 33.86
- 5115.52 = 36.19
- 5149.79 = 22.33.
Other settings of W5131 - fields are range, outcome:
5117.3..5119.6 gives 33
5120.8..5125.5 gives 26.8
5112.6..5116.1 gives 35.8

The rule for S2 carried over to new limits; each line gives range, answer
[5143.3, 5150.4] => 23.54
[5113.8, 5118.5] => 36.19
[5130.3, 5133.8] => 26.26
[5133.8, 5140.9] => 26.22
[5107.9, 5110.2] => 29.89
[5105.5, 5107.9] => 28.54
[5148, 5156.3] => 26.38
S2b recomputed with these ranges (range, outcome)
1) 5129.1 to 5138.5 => 25.47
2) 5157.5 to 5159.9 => 25.45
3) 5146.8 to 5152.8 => 22.33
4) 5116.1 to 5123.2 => 27.04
